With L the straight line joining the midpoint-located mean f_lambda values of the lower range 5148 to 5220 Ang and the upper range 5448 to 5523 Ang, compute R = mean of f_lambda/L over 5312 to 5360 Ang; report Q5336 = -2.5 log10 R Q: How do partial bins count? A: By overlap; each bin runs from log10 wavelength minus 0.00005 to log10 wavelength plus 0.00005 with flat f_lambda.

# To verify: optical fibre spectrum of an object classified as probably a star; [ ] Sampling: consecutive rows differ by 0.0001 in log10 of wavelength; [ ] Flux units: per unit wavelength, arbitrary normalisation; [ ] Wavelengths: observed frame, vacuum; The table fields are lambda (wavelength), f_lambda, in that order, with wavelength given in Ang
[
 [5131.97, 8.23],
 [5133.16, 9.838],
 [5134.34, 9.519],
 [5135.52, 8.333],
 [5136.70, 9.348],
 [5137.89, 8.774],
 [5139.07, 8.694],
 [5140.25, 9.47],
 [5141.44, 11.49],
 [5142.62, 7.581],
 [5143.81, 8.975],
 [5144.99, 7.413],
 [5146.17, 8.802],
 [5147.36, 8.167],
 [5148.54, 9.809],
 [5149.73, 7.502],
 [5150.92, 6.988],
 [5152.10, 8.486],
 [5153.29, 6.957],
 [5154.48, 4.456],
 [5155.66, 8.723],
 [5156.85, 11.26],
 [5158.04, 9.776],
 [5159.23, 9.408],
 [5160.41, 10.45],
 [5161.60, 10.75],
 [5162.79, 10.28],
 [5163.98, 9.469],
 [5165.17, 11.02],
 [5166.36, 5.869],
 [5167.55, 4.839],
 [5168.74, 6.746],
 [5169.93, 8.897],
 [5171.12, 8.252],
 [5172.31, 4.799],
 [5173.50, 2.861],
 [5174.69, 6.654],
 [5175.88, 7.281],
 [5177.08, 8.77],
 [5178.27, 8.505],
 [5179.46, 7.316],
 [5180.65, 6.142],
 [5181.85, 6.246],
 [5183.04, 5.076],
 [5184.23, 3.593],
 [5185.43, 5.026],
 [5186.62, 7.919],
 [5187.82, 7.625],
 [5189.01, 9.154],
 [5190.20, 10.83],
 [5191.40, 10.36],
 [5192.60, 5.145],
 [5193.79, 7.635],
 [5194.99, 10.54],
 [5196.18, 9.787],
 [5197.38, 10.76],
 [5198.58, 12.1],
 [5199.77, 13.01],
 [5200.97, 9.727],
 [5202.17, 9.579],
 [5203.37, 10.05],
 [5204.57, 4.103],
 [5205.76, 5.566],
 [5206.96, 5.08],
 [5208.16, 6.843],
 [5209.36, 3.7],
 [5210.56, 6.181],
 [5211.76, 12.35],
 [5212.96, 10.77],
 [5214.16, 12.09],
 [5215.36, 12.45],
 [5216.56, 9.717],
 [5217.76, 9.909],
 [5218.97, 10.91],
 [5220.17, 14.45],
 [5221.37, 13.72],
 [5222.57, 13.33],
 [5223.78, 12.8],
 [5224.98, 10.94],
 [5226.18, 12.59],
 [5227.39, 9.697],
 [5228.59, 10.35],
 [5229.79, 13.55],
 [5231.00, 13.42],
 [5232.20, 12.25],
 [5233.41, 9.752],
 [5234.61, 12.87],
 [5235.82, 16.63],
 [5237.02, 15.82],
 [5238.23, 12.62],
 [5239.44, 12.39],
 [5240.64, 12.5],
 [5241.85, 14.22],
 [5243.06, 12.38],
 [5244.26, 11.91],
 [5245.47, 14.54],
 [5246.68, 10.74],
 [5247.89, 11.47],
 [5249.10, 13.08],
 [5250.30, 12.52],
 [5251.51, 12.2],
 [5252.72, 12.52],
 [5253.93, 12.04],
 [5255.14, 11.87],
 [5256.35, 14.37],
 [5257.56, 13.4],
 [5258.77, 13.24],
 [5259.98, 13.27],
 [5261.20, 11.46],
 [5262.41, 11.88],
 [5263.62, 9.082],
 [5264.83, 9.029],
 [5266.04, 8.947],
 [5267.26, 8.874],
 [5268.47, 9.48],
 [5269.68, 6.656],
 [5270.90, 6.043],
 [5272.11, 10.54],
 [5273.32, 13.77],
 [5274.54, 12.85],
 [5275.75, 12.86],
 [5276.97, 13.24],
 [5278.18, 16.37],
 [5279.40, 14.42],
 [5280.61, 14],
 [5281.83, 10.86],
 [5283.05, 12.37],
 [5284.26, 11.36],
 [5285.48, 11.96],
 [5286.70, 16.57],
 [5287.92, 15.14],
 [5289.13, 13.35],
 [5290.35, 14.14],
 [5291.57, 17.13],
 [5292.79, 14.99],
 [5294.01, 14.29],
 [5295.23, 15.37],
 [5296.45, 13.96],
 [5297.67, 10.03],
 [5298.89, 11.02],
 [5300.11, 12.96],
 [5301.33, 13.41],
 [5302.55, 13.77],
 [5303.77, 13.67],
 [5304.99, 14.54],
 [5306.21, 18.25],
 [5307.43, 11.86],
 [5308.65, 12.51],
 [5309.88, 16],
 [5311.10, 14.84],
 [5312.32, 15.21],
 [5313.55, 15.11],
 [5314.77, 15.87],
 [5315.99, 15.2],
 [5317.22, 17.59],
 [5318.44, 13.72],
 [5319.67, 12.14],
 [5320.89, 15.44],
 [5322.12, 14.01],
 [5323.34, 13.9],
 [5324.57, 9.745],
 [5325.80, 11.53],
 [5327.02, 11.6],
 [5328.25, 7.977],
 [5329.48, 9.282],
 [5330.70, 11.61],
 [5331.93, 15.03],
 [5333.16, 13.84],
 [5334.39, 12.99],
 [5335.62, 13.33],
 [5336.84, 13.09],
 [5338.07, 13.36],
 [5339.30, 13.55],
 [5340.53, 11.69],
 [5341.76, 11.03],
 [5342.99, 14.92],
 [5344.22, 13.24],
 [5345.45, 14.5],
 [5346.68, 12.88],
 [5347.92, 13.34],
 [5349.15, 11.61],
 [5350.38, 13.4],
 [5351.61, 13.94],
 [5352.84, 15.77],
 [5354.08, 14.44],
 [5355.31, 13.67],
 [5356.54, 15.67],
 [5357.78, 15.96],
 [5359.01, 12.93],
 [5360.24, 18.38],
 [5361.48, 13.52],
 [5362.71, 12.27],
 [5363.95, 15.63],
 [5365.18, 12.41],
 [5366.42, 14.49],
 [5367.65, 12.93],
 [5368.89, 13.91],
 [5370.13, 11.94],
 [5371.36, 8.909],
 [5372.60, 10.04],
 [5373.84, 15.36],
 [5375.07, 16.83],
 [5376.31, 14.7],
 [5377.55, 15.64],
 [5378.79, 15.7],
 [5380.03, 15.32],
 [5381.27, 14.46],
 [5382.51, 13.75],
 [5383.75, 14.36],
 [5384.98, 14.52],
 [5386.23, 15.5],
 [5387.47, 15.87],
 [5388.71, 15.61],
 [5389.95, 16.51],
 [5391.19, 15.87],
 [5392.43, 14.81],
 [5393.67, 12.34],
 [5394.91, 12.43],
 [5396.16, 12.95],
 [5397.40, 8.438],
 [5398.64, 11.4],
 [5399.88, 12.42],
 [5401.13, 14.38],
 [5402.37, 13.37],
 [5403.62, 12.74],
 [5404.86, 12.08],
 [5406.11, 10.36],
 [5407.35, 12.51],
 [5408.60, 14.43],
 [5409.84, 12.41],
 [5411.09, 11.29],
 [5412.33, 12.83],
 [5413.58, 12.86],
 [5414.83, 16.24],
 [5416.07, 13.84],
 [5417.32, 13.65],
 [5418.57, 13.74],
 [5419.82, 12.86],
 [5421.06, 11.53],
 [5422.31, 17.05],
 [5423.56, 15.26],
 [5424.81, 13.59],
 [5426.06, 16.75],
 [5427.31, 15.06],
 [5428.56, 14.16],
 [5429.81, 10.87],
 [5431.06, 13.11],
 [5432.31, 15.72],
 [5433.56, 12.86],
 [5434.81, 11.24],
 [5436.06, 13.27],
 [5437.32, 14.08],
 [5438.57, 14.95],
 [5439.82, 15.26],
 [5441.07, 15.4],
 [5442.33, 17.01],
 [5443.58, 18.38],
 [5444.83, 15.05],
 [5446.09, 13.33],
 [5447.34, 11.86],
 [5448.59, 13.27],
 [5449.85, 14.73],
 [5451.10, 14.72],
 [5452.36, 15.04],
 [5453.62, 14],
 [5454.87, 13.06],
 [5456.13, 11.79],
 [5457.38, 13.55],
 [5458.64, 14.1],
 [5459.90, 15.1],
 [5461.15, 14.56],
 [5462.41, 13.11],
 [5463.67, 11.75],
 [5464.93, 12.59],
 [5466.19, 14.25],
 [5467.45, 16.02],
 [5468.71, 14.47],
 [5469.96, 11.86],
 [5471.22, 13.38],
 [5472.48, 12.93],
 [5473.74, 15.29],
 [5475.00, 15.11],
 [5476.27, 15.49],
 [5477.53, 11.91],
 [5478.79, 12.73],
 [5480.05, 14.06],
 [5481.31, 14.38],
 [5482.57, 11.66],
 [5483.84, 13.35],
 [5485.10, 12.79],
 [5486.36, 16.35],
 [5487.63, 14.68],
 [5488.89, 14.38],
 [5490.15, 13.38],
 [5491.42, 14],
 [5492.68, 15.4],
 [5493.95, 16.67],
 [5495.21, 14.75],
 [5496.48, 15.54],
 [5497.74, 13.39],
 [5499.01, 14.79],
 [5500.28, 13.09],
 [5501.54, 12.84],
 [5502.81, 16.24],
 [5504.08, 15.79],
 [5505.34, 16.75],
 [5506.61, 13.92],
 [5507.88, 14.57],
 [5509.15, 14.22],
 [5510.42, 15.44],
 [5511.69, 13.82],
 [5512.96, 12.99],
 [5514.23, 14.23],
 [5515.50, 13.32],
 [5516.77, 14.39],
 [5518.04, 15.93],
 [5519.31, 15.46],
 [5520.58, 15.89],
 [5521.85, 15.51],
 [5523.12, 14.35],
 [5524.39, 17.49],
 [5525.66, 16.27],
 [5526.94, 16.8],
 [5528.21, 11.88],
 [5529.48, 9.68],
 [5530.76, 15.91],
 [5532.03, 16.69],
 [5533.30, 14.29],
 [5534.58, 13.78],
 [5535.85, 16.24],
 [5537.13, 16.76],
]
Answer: -0.19 mag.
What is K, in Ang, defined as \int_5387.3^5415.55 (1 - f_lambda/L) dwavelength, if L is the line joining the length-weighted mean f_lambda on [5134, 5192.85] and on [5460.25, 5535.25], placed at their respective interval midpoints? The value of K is -1.5 Ang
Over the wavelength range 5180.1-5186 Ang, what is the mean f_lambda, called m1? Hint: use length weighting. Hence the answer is 5.2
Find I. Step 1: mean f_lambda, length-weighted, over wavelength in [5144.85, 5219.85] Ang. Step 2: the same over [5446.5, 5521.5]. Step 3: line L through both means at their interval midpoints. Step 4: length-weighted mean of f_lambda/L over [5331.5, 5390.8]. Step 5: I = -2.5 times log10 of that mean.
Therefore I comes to -0.19 mag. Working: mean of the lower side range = 8.29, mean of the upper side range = 14.2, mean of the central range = 14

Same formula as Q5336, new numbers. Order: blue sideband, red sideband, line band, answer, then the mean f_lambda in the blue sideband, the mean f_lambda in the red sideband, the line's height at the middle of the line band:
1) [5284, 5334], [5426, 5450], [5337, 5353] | 0.05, 13.7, 14.3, 13.8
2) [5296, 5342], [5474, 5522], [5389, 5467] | 0.02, 13.3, 14.4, 14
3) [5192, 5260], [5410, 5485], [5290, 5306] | -0.15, 11.2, 13.9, 12.1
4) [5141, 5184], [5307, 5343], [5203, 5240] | -0.10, 7.89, 13.2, 9.84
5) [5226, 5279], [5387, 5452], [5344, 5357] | -0.06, 12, 13.8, 13.1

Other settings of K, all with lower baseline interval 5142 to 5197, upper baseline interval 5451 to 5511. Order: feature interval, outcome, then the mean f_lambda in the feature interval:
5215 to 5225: -3.56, 12.1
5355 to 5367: -2.85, 14.5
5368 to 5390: -4.02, 14.3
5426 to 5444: -1.64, 14.4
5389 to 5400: -0.64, 13.1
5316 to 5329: -2.25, 12.8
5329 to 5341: -1.73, 12.8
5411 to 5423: -0.78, 13.7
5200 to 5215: 0.79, 8.2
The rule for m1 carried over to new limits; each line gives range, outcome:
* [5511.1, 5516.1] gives 13.6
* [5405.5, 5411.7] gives 12.2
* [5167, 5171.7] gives 7.2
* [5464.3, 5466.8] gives 13.4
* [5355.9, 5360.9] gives 15.7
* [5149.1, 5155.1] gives 6.9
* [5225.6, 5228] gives 11.1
